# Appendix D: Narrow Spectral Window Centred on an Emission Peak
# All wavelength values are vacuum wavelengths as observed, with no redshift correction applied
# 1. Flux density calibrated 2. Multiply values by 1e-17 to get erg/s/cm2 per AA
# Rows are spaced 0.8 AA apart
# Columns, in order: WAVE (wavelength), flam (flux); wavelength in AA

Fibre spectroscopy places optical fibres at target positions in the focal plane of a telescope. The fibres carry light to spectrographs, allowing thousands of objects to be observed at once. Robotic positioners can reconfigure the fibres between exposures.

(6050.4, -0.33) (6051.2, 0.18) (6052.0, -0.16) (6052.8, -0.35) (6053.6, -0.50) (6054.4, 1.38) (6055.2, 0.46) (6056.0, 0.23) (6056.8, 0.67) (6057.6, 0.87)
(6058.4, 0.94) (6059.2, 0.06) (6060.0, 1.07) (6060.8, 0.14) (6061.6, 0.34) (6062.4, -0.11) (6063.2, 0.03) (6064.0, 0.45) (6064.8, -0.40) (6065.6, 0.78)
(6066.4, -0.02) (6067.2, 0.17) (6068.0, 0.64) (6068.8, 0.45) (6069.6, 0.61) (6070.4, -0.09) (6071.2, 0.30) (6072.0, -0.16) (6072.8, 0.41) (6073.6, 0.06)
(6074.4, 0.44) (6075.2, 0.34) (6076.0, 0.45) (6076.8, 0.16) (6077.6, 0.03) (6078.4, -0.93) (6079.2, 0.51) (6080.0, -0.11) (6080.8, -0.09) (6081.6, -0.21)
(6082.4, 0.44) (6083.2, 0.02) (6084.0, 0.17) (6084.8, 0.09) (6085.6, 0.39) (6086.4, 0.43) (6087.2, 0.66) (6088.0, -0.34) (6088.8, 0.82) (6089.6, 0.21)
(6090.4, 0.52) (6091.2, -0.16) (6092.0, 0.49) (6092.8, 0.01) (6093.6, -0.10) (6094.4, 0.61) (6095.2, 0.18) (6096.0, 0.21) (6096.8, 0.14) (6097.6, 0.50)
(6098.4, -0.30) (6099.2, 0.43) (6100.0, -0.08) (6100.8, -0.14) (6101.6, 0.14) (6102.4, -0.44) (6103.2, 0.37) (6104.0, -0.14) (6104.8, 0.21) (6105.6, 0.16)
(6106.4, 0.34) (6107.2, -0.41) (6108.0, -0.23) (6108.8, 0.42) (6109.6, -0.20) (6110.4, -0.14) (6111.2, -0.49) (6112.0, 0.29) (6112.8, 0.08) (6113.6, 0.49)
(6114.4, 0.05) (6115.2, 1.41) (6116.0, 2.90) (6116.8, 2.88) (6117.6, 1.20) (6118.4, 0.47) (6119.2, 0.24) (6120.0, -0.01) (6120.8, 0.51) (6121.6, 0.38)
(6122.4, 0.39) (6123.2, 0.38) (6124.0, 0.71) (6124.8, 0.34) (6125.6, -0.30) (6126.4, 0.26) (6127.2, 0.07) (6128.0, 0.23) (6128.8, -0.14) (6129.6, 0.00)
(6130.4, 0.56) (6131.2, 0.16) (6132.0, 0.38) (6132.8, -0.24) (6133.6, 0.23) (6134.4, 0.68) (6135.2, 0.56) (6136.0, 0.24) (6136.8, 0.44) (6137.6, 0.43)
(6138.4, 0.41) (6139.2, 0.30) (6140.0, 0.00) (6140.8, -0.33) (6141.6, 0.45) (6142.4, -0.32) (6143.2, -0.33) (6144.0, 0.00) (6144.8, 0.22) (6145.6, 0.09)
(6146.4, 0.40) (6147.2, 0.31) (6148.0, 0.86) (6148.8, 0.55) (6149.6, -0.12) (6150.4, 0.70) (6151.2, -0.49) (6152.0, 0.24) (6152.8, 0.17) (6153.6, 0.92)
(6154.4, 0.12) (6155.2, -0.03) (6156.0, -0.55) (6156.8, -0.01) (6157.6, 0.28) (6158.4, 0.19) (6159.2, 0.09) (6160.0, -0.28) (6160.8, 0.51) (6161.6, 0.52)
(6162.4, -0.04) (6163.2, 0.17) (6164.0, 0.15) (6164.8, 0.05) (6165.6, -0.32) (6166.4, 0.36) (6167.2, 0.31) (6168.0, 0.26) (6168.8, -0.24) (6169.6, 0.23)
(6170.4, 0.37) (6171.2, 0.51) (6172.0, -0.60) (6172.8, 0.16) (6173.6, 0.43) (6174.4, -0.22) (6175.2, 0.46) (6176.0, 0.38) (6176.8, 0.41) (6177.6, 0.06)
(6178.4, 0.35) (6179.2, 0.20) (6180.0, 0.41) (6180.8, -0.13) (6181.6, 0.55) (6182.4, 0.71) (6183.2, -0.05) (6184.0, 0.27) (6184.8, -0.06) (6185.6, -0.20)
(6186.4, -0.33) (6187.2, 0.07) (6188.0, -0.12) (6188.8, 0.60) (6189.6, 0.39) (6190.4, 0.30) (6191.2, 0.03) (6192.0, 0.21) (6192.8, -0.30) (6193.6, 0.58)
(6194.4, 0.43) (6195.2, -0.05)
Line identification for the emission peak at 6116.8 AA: [O III] 5007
